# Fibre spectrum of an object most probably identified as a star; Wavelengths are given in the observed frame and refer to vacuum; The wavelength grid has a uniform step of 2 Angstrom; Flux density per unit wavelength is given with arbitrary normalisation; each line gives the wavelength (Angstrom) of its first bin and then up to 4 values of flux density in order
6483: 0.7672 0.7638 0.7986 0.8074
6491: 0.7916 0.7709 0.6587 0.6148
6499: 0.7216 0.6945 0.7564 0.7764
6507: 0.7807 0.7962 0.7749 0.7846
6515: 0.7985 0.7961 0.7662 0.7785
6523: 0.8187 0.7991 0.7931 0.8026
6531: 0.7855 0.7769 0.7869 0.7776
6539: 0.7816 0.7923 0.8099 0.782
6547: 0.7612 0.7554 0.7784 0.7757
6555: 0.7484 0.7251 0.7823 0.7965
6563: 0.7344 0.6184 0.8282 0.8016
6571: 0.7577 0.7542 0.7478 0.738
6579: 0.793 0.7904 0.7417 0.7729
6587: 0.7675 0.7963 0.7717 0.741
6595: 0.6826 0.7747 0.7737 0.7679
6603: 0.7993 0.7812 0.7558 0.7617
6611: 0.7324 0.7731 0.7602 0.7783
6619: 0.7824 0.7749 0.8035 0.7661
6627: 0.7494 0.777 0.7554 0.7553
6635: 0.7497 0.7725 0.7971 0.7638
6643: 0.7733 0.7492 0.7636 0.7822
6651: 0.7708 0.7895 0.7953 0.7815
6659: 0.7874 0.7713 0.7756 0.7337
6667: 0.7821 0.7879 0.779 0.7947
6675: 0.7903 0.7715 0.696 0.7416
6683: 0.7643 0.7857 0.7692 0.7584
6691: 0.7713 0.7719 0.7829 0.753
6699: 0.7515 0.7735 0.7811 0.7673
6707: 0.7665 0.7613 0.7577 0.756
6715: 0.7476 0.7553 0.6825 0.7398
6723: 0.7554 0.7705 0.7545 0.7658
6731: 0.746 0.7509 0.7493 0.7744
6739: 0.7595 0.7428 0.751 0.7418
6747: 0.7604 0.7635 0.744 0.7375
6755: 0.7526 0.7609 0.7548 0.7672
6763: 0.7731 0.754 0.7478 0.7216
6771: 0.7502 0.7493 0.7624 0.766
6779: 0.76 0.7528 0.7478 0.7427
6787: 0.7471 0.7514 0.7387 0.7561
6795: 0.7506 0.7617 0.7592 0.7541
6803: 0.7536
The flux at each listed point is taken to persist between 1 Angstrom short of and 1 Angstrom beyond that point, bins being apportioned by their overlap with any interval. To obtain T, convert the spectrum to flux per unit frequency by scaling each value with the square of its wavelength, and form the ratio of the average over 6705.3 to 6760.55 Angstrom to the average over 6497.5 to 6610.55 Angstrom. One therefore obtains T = 1.0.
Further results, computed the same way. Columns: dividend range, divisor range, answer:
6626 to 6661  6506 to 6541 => 1.01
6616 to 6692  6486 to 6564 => 1.04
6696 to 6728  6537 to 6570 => 1.03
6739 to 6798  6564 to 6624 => 1.04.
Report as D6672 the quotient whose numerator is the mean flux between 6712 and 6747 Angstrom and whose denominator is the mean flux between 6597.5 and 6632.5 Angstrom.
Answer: 1.0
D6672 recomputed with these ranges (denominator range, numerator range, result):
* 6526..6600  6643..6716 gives 1.00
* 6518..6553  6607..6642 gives 0.98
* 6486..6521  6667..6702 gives 1.01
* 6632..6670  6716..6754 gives 0.97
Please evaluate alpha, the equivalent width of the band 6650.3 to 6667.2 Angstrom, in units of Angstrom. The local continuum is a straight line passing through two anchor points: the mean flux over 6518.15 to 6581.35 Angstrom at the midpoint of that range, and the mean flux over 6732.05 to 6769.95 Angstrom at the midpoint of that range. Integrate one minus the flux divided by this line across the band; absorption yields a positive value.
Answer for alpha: -0.3 Angstrom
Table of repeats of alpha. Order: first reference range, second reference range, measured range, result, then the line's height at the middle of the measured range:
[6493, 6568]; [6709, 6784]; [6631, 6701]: -1.14 Angstrom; 0.757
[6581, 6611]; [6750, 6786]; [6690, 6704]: -0.23 Angstrom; 0.757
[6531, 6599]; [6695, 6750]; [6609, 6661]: -0.70 Angstrom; 0.761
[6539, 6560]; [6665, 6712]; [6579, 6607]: 0.12 Angstrom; 0.77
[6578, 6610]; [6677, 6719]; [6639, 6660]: -0.38 Angstrom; 0.763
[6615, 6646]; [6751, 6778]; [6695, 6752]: 0.25 Angstrom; 0.758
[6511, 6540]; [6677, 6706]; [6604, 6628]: 0.18 Angstrom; 0.774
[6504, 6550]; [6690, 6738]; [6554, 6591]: 0.85 Angstrom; 0.779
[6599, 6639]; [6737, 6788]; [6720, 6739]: 0.00 Angstrom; 0.757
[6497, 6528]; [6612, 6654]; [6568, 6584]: 0.11 Angstrom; 0.771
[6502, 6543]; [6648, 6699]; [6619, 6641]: 0.15 Angstrom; 0.776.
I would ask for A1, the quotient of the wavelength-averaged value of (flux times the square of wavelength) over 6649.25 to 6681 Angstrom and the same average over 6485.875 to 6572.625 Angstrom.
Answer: 1.0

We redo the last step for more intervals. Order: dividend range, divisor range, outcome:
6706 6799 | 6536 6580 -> 1.04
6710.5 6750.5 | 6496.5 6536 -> 1.04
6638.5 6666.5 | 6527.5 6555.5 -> 1.03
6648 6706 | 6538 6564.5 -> 1.04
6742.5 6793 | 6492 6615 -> 1.05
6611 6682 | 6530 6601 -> 1.03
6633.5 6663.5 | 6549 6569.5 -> 1.05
